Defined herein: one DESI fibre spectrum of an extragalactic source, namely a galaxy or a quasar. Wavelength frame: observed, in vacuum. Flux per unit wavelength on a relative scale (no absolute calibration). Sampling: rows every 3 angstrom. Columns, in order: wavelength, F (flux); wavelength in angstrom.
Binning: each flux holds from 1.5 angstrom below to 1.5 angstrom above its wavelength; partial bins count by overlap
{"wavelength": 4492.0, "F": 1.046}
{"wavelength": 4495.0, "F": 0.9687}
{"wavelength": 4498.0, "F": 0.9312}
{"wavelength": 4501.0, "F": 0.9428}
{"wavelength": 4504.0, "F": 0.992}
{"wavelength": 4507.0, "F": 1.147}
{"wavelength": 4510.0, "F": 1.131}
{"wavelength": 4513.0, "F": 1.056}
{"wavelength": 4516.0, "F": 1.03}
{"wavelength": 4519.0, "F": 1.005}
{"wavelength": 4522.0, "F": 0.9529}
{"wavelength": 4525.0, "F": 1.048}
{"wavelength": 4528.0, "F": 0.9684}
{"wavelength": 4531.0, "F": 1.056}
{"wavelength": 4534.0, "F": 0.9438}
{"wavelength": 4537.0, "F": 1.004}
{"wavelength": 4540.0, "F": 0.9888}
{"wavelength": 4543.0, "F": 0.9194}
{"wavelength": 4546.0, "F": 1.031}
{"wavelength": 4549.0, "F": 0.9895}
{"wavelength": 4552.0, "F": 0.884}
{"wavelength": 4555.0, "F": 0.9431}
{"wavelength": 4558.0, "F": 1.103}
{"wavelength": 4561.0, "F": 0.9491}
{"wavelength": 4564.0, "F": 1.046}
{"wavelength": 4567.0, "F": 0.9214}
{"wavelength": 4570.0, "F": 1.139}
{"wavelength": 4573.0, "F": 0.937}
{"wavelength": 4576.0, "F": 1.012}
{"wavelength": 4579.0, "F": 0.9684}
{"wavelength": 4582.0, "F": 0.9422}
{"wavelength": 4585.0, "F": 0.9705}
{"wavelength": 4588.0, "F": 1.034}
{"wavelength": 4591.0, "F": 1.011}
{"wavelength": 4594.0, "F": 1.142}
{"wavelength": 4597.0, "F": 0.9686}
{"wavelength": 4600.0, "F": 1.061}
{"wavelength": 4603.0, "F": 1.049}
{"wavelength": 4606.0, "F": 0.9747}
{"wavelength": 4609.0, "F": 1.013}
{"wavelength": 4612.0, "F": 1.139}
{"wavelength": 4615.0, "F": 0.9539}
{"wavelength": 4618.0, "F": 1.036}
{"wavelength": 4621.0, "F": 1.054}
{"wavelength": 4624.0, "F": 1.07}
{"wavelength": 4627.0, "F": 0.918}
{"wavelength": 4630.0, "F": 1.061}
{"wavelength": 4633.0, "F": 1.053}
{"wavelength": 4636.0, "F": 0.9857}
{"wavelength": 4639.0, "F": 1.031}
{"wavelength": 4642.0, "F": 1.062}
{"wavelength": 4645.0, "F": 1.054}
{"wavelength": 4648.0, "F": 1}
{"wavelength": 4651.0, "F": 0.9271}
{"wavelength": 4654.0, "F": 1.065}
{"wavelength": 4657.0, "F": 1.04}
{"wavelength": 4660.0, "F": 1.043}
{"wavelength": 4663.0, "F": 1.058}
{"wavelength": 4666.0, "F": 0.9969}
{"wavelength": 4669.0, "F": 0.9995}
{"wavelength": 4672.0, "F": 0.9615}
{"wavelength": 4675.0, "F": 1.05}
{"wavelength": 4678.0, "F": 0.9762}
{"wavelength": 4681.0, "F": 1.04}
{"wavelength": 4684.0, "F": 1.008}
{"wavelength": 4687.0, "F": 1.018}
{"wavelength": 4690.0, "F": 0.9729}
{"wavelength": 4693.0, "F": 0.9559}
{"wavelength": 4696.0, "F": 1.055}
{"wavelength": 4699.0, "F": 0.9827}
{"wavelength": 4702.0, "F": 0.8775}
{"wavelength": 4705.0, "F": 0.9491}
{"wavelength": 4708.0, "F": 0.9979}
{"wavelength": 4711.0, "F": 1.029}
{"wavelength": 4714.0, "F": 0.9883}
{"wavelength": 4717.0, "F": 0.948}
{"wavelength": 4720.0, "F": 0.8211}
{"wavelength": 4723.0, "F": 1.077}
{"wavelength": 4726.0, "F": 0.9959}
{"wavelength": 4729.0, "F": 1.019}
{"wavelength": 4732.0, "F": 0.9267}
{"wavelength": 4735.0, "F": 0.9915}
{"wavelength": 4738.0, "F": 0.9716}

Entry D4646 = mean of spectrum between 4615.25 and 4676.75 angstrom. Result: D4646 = 1.02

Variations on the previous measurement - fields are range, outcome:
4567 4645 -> 1.02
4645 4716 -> 1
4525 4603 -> 0.999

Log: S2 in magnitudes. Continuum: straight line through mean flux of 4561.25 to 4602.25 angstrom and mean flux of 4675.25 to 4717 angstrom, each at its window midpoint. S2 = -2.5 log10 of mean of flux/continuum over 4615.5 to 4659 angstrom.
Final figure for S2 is -0.03 mag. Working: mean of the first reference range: 1.01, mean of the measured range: 1.02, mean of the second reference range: 0.989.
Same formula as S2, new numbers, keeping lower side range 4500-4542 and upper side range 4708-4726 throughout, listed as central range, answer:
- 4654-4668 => -0.05 mag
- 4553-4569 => 0.02 mag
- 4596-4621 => -0.03 mag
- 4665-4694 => -0.02 mag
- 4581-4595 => -0.02 mag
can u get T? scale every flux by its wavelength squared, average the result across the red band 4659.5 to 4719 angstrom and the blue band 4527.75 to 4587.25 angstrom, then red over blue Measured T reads 1.07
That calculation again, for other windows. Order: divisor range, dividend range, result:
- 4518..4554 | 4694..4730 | 1.07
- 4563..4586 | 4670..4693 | 1.06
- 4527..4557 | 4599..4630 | 1.09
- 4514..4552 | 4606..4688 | 1.08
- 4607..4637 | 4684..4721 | 0.98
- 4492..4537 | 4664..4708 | 1.05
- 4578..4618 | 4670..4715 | 1.01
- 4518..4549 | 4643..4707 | 1.07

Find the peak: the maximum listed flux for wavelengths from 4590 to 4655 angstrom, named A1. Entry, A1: 1.142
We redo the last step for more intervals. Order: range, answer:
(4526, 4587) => 1.139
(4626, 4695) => 1.065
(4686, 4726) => 1.077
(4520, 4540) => 1.056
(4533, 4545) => 1.004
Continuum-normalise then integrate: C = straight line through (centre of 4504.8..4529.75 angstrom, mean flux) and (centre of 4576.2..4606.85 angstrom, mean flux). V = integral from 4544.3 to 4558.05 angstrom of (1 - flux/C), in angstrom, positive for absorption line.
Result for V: 0.7 angstrom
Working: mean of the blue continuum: 1.04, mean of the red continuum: 1.01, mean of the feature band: 0.977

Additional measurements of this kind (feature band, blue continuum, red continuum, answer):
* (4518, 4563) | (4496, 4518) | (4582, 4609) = 1.8 angstrom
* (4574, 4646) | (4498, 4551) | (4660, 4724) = -1.7 angstrom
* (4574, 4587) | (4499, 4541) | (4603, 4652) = 0.6 angstrom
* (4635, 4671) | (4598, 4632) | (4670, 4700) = -0.2 angstrom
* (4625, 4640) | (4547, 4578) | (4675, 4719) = -0.3 angstrom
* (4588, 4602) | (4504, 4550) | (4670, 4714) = -0.5 angstrom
